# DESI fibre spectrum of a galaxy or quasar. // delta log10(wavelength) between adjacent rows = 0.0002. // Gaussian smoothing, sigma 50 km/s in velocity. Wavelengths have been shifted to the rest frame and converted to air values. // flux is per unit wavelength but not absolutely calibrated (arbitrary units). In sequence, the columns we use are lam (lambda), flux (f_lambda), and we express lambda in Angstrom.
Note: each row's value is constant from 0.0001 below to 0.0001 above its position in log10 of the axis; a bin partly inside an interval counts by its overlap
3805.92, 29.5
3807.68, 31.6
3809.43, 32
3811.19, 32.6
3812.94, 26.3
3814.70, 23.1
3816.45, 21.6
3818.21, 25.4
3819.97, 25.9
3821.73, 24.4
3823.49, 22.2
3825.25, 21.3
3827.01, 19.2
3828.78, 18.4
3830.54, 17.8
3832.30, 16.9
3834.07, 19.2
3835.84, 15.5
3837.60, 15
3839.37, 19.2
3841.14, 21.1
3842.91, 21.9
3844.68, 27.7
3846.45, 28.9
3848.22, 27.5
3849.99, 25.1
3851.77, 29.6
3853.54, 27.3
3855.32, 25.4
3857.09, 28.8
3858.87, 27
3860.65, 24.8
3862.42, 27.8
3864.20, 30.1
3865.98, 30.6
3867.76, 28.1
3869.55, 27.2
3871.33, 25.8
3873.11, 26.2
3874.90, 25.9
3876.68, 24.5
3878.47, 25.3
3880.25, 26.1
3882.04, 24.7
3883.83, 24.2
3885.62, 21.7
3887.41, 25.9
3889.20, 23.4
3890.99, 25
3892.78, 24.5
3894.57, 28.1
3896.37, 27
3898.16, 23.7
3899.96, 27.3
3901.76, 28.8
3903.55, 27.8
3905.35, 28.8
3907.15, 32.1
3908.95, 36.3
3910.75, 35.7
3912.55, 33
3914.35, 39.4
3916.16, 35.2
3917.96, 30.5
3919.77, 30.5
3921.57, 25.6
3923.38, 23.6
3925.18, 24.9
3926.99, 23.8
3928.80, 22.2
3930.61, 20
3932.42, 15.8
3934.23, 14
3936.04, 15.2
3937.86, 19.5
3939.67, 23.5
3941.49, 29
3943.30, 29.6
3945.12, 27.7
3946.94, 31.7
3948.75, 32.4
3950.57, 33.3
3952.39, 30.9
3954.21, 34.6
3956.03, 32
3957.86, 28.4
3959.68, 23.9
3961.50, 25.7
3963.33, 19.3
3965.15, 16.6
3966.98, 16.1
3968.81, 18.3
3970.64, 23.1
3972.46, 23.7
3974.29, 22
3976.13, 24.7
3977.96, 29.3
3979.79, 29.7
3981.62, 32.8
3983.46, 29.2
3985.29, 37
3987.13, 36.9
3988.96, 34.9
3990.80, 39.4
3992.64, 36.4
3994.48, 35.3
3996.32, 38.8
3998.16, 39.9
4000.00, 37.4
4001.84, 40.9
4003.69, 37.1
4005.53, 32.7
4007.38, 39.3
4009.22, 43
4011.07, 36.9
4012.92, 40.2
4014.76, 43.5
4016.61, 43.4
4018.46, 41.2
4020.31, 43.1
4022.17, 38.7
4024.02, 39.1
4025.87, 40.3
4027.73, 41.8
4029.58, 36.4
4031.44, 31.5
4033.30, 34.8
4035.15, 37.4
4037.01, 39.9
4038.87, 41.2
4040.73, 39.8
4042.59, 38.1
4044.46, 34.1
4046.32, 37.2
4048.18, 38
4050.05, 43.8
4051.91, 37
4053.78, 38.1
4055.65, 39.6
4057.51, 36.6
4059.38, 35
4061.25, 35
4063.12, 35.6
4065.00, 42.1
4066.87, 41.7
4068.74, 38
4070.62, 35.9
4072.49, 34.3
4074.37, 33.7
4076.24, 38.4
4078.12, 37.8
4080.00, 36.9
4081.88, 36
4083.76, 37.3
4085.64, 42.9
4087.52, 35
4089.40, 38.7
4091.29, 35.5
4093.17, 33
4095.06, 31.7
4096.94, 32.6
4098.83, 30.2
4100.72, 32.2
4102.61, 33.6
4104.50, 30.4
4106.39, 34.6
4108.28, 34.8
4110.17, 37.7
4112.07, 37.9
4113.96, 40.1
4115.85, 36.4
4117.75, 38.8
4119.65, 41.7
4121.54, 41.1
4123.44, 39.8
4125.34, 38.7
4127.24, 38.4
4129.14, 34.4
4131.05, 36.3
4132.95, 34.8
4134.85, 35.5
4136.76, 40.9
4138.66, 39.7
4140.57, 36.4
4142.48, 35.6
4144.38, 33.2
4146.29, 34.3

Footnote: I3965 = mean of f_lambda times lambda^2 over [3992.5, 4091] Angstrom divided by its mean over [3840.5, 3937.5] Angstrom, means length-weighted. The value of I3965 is 1.56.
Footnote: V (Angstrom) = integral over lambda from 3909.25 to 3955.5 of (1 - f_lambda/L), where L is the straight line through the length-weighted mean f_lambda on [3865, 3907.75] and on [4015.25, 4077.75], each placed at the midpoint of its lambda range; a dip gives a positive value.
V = 3.5 Angstrom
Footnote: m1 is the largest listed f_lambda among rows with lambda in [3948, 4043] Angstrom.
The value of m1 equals 43.5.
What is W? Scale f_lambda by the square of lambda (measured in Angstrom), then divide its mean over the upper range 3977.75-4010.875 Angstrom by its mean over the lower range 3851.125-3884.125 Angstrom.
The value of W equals 1.44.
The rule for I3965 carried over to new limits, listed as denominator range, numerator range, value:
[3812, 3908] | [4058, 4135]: 1.66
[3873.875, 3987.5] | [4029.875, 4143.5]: 1.50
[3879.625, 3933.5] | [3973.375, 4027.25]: 1.42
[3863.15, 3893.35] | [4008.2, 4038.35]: 1.64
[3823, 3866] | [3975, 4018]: 1.68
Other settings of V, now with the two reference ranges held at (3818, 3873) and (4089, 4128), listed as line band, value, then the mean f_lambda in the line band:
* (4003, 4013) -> -2.1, 38.1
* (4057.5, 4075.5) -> -1.4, 36.8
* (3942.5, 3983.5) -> 3.8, 26.7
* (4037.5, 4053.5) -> -2.6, 38.7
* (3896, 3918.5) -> -3.7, 31.3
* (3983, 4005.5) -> -4.4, 36.9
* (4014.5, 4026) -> -3.3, 41.3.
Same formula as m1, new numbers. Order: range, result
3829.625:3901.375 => 30.6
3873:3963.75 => 39.4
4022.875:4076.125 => 43.8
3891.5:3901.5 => 28.1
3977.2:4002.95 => 40.9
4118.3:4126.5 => 41.7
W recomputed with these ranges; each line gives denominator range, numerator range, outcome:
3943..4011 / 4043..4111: 1.23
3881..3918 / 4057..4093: 1.41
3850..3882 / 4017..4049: 1.55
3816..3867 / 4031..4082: 1.76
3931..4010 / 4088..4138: 1.32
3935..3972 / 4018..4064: 1.56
